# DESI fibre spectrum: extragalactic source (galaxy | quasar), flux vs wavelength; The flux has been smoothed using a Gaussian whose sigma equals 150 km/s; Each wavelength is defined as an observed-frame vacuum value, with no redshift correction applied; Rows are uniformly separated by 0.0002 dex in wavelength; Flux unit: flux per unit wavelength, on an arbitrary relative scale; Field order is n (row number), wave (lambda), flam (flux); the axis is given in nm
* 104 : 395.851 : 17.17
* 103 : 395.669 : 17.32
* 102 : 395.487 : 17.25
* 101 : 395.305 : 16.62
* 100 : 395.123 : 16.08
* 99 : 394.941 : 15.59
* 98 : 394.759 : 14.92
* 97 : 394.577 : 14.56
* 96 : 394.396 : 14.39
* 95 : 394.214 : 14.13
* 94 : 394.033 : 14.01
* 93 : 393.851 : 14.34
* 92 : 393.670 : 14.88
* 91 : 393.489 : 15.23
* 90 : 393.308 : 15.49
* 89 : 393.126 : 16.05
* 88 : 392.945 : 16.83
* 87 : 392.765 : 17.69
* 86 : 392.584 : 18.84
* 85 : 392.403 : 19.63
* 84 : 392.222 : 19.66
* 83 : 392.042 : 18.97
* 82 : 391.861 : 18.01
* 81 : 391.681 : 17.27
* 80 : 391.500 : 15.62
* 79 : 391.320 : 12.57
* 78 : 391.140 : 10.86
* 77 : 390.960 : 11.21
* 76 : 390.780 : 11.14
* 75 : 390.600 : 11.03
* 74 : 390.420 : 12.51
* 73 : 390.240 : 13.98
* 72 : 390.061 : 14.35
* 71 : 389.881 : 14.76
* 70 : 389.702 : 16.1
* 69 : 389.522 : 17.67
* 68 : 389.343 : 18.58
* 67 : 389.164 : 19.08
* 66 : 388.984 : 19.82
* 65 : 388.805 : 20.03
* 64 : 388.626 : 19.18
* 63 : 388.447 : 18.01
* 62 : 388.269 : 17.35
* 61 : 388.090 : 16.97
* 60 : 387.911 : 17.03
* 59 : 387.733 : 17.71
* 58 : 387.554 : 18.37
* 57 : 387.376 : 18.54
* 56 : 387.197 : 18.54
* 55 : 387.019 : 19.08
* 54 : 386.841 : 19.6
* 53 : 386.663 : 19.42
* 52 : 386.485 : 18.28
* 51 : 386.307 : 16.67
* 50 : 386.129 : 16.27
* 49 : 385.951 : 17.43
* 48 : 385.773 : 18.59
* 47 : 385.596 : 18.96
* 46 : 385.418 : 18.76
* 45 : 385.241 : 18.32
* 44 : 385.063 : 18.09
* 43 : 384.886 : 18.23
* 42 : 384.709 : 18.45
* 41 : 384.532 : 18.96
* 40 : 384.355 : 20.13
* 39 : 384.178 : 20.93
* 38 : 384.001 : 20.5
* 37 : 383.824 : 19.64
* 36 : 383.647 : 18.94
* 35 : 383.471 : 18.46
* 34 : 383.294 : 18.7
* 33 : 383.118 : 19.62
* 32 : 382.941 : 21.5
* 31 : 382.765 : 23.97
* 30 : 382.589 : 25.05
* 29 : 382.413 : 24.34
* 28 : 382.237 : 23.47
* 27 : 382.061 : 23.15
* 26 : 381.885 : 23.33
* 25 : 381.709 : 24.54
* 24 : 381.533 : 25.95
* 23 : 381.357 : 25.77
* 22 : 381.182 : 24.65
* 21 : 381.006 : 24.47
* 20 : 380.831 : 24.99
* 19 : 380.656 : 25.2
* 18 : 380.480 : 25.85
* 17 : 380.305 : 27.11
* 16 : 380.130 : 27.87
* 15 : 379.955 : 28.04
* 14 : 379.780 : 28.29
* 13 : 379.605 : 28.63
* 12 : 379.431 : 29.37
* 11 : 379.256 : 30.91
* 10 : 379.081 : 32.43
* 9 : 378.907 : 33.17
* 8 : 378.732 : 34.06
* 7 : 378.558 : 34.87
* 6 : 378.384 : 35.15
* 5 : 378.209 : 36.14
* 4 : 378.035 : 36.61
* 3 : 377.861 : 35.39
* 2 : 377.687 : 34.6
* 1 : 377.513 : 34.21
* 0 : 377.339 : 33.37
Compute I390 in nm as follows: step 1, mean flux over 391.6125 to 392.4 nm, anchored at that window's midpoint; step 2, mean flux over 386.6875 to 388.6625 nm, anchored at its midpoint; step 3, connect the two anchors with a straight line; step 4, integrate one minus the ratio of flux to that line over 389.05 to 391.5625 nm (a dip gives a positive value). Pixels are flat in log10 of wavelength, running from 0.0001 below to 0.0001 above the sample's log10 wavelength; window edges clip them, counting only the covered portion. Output 0.57 nm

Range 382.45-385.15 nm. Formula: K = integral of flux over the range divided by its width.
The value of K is 20.2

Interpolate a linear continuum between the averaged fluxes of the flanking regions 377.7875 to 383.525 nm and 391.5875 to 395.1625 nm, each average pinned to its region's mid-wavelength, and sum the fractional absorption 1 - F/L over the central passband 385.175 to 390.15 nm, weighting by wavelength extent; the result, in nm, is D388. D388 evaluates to 0.76 nm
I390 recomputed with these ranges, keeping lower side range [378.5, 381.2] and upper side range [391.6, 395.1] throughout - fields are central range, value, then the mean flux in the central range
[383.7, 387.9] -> 0.83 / 18.6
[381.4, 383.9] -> 0.38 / 22.3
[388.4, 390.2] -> 0.22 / 17.6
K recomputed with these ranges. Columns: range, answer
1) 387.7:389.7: 18.2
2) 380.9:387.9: 20.4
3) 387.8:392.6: 16.3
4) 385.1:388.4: 18.1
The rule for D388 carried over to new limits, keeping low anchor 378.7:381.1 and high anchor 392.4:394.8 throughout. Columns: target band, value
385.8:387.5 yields 0.30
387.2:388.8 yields 0.22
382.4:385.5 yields 0.59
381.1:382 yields 0.07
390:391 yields 0.33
